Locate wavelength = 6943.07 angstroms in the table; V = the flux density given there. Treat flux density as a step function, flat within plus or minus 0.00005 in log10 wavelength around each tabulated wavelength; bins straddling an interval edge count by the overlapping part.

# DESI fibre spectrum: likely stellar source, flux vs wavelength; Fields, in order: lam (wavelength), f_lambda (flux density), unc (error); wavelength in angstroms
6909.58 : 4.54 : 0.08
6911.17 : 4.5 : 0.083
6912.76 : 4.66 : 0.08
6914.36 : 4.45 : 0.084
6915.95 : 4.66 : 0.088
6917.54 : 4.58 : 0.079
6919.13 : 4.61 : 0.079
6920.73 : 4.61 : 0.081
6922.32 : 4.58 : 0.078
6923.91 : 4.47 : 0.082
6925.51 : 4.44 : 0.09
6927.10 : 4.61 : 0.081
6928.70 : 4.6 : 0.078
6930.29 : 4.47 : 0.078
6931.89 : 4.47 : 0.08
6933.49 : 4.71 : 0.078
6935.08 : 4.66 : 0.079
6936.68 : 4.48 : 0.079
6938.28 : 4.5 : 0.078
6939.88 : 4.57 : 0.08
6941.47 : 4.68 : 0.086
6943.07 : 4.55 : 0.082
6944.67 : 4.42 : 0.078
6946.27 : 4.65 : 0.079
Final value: 4.55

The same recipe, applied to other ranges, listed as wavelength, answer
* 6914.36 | 4.45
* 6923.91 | 4.47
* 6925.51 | 4.44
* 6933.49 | 4.71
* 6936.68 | 4.48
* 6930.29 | 4.47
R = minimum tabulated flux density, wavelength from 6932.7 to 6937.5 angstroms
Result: 4.48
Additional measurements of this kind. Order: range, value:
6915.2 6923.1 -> 4.58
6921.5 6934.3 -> 4.44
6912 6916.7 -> 4.45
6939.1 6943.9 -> 4.55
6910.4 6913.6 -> 4.5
